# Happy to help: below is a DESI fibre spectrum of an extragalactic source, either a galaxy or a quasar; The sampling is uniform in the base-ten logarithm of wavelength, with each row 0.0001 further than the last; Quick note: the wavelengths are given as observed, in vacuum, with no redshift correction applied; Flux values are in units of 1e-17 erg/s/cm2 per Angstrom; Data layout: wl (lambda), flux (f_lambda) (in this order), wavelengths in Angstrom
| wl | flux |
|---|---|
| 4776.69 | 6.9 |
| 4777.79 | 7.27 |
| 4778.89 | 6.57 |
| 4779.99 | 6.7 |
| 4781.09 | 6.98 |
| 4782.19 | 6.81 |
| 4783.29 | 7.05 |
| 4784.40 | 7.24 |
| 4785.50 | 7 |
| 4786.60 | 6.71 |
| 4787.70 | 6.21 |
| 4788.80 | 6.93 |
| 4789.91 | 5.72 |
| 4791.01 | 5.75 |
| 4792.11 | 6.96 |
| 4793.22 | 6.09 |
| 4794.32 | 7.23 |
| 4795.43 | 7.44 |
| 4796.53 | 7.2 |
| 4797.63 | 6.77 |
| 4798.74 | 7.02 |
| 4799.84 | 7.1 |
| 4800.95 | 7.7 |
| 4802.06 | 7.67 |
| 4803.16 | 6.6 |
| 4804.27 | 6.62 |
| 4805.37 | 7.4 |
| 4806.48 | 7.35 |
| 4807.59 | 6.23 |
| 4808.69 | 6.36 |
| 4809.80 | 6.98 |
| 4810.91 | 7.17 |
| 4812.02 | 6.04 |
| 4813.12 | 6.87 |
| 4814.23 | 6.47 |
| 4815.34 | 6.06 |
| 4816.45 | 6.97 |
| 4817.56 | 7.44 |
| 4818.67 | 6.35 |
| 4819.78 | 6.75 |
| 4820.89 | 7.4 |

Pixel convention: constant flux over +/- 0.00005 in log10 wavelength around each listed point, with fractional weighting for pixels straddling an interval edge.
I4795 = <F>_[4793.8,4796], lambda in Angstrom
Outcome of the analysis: 7.33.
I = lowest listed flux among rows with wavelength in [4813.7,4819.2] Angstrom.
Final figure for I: 6.06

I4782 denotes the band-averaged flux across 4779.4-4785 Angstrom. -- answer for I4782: 6.95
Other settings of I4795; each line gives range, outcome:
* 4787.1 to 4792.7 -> 6.31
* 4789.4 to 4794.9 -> 6.36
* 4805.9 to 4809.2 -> 6.66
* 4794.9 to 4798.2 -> 7.14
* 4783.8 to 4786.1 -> 7.1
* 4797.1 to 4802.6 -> 7.24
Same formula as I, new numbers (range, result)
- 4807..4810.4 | 6.23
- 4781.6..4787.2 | 6.71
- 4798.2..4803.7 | 6.6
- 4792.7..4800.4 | 6.09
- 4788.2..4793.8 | 5.72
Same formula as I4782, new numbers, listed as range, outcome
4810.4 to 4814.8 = 6.63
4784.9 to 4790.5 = 6.52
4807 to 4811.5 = 6.68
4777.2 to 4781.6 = 6.88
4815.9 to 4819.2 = 6.92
